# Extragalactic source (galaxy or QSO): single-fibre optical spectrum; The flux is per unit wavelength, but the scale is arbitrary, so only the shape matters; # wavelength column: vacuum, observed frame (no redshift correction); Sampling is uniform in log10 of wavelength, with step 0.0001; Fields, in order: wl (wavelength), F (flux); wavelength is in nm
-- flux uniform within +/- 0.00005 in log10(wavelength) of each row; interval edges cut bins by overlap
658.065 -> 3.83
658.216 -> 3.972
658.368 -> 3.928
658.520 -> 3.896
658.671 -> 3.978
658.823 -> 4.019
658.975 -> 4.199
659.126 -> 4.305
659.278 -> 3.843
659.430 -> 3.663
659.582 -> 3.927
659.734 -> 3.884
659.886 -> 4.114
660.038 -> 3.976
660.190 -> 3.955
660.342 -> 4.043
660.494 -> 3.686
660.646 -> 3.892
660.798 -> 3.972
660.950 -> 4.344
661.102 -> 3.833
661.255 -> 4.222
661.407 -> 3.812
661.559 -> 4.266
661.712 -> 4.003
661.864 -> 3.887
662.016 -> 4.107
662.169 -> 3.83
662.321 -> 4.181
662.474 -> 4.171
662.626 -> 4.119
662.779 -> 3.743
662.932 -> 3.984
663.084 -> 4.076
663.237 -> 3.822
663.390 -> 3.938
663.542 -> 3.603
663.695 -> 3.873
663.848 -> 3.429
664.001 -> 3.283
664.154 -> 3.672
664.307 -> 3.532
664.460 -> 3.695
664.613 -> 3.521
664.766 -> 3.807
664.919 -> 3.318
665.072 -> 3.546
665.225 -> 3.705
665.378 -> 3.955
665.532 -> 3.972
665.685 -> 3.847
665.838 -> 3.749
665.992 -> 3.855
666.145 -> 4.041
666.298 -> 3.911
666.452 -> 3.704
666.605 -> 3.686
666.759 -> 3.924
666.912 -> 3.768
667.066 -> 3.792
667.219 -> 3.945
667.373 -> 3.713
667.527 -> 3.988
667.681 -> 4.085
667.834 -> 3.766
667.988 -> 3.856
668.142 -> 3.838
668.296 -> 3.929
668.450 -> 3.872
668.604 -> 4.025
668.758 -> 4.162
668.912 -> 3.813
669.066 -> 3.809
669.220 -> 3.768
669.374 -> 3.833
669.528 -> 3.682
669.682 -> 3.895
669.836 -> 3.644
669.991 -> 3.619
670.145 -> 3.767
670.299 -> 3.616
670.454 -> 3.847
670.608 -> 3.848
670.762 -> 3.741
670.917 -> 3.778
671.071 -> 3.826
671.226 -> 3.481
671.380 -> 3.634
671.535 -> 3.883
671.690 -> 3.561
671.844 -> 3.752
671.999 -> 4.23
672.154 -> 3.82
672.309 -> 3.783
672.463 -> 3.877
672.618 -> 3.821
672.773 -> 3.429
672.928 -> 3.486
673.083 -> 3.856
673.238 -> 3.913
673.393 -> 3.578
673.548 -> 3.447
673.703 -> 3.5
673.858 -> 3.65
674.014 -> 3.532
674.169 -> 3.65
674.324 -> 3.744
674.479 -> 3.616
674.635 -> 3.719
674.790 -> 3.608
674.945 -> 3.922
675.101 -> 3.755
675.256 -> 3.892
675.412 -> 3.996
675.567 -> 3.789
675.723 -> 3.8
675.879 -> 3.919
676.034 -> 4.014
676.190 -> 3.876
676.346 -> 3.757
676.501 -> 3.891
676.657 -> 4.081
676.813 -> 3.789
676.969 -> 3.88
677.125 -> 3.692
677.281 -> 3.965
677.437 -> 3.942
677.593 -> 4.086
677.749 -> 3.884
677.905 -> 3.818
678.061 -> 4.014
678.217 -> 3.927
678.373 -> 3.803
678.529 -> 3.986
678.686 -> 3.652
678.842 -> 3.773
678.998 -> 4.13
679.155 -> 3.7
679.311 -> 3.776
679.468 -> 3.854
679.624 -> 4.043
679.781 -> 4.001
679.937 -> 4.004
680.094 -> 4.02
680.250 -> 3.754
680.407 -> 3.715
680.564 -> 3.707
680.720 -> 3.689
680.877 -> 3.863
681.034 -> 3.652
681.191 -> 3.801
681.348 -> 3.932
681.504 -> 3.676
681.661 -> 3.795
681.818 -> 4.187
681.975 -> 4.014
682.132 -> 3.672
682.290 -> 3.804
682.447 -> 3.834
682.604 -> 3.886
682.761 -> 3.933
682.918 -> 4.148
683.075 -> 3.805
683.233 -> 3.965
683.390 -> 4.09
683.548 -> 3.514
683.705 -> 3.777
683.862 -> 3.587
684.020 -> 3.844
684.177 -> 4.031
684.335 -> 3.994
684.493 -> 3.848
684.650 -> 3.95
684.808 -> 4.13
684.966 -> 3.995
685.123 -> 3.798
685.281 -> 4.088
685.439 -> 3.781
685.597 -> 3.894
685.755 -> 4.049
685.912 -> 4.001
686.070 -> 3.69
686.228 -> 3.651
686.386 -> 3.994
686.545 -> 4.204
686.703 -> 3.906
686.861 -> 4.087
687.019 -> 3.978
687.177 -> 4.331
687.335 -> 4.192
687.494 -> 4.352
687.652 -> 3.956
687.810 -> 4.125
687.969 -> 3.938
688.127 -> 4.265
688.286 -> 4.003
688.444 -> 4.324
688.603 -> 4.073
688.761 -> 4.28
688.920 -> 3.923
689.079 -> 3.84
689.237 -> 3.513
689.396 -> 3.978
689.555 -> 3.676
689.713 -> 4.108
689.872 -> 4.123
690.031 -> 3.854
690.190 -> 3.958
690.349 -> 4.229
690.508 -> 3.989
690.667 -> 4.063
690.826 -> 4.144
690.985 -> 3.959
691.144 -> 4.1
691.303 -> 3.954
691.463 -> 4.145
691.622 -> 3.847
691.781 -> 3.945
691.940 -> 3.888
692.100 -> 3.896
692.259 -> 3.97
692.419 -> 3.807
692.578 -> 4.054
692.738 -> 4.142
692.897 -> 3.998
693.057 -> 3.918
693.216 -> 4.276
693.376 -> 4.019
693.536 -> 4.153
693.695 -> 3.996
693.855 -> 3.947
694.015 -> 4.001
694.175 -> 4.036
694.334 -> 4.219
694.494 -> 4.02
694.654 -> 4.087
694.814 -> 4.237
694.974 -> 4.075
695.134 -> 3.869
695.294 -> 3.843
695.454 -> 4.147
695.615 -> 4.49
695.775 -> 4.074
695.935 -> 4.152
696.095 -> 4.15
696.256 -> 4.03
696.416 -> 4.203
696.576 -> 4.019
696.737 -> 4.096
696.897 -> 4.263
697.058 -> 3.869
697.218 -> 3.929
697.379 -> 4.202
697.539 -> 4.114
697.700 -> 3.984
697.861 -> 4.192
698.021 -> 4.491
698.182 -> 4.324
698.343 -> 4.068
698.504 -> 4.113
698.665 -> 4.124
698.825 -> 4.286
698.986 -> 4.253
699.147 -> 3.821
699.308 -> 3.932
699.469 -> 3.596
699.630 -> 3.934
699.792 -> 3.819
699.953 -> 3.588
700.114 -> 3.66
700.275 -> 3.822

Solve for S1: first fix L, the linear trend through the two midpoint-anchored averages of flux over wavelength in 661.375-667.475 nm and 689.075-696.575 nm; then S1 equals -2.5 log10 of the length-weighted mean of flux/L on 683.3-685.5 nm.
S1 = 0.02 mag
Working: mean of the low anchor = 3.82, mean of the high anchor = 4.03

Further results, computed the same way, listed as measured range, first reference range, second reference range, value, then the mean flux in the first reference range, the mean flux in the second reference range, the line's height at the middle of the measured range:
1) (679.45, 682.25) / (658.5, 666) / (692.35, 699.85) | 0.04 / 3.88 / 4.07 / 3.99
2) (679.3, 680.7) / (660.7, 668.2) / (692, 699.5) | 0.03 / 3.85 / 4.08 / 3.96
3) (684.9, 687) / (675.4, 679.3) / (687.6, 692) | 0.01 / 3.88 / 4.01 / 3.97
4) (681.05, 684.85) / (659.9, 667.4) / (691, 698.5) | 0.03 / 3.85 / 4.07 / 3.99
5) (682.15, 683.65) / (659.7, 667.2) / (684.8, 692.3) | 0.03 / 3.86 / 4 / 3.97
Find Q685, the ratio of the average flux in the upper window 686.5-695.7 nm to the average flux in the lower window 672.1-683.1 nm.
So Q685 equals 1.06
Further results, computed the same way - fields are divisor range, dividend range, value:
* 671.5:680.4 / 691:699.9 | 1.06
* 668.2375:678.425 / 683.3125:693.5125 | 1.05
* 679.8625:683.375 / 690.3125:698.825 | 1.06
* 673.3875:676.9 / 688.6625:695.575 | 1.06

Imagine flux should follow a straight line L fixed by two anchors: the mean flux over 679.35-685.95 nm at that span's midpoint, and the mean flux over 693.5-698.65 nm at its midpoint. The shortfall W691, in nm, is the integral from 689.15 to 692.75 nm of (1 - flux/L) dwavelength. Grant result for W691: 0.05 nm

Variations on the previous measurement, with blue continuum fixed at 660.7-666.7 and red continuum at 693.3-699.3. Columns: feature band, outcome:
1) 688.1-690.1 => 0.03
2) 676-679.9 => 0.06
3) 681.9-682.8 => 0.03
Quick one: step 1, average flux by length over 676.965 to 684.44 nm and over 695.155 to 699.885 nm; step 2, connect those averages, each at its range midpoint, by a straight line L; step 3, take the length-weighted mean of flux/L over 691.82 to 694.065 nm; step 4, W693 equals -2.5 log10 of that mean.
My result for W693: 0.01 mag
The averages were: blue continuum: 3.87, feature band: 4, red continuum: 4.08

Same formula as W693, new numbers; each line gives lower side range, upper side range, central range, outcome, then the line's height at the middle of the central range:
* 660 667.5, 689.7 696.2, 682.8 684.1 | 0.038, 3.98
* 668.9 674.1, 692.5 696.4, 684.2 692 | -0.005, 3.98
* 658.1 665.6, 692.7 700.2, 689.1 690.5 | 0.026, 4.03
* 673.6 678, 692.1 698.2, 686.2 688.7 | -0.032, 3.98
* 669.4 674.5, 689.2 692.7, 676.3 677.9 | -0.032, 3.78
